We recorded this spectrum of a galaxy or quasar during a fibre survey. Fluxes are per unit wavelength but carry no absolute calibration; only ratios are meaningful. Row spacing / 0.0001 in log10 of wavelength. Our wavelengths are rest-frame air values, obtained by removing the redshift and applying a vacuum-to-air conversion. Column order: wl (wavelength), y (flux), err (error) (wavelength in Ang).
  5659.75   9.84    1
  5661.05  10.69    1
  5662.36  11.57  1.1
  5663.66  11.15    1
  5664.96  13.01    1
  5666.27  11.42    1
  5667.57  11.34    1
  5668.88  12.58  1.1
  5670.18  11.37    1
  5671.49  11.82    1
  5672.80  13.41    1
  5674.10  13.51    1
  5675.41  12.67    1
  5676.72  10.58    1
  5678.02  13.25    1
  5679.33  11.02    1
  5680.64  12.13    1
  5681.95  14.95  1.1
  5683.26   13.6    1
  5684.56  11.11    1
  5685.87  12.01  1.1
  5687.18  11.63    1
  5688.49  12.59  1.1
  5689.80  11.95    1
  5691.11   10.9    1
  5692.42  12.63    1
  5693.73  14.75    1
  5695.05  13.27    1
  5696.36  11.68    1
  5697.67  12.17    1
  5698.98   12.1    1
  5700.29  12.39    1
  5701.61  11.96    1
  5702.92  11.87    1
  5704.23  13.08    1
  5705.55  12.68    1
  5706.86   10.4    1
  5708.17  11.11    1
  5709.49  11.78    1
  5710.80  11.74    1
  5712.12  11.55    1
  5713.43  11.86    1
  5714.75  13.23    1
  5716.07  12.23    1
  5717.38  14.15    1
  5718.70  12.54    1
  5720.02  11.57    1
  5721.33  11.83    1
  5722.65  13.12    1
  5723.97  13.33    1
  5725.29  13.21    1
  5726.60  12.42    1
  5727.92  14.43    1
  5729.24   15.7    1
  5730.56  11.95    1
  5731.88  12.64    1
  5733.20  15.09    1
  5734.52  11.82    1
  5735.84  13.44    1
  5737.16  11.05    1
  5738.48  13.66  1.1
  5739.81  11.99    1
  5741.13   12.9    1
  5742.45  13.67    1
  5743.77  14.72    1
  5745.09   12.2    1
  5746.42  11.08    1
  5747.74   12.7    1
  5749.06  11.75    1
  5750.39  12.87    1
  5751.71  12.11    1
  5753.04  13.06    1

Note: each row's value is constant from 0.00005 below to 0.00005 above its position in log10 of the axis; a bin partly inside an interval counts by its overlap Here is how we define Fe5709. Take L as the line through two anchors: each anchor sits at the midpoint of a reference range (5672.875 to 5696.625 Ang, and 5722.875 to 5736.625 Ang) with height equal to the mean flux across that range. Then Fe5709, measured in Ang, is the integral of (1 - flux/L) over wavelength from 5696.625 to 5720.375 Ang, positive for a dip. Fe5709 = 1.5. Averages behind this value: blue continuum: 12.5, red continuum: 13.4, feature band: 12.1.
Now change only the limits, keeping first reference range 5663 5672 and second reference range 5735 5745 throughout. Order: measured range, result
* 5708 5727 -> 0.3 Ang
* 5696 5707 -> 0.2 Ang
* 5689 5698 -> -0.2 Ang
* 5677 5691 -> -0.3 Ang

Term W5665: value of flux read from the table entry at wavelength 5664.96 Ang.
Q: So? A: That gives 13.01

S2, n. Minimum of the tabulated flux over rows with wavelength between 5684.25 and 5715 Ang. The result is 10.4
